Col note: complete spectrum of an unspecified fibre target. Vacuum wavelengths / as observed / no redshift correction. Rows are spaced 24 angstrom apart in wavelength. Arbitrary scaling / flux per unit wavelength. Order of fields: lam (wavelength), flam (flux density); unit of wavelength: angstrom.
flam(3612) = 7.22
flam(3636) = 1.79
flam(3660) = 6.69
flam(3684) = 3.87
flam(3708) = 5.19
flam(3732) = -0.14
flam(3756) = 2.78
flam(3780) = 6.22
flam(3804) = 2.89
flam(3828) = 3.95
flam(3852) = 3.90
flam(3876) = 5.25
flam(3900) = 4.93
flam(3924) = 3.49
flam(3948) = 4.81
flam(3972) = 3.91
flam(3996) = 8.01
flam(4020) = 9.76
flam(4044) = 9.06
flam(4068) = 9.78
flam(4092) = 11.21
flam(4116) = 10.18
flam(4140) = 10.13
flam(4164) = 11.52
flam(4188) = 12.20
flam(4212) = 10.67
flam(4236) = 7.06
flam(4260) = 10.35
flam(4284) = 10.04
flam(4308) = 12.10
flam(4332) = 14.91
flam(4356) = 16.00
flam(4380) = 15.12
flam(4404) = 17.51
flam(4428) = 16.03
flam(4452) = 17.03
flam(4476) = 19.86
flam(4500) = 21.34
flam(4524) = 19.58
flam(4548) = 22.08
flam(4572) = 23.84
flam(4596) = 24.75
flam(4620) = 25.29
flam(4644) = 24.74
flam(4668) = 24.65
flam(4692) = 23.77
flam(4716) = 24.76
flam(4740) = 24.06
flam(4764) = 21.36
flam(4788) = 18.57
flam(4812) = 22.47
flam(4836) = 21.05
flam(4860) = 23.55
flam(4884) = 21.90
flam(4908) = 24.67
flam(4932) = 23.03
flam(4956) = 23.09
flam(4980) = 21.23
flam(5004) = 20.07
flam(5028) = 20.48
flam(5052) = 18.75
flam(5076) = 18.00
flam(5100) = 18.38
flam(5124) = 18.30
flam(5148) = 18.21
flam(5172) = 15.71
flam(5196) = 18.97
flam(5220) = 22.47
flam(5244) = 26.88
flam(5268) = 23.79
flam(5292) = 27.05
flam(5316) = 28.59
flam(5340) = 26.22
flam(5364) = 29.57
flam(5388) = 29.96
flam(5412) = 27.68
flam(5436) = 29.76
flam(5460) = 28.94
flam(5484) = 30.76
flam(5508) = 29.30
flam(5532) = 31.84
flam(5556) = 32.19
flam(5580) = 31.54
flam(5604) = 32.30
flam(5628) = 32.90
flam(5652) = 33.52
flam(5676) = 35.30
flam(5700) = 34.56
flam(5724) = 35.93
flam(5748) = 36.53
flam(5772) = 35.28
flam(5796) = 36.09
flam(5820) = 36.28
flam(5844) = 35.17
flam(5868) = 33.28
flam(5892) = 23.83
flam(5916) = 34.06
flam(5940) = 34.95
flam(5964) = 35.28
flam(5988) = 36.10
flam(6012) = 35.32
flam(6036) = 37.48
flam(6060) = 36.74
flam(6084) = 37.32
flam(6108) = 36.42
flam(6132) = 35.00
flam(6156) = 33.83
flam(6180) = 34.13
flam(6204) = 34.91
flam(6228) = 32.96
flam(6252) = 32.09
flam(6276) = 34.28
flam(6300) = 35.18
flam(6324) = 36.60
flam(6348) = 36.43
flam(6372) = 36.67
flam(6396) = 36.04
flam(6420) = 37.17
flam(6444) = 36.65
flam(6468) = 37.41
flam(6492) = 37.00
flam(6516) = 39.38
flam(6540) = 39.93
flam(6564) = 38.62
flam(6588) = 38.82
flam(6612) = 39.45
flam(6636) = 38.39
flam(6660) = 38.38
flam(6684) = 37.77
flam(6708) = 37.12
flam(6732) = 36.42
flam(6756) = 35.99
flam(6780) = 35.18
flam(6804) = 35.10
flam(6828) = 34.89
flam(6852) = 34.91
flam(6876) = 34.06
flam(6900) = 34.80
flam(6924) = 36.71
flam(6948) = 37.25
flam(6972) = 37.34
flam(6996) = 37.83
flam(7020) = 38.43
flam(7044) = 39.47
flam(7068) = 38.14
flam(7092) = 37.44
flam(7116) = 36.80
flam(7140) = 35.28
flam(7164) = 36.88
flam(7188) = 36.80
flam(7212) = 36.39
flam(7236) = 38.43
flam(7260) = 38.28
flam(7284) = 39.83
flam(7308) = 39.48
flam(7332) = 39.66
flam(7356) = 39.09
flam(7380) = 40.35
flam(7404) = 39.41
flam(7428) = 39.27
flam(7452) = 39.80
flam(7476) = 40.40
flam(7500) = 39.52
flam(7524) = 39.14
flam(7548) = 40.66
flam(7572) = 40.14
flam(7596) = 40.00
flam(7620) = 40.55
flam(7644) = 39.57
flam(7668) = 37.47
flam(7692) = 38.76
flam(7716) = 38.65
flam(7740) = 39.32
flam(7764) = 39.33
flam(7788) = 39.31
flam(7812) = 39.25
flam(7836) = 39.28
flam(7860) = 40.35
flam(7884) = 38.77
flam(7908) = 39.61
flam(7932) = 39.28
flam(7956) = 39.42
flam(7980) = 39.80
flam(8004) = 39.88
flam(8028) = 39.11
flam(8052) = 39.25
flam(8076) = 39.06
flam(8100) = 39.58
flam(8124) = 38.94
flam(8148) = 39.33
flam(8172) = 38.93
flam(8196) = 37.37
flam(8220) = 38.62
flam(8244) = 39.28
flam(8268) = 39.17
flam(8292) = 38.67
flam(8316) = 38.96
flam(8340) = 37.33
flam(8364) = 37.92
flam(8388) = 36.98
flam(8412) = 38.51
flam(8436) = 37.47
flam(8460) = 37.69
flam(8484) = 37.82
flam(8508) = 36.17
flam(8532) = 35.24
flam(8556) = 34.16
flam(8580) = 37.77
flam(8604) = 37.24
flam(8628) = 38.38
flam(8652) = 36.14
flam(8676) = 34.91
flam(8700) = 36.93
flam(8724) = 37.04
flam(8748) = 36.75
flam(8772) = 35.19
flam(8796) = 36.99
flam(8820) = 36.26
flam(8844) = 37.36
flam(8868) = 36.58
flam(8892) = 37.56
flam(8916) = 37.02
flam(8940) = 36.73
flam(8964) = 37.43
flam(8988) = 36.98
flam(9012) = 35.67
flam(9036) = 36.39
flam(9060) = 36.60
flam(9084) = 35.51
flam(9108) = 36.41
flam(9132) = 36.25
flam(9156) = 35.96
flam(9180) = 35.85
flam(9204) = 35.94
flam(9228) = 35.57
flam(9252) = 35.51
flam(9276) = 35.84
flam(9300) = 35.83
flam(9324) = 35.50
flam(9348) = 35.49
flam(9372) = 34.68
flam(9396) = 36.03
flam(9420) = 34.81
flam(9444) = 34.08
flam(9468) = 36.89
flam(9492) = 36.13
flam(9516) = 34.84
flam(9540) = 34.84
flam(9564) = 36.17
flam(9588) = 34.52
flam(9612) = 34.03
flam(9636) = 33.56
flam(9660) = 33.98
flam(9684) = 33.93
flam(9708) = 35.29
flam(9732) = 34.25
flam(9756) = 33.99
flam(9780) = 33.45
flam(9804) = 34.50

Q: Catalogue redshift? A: 0.000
